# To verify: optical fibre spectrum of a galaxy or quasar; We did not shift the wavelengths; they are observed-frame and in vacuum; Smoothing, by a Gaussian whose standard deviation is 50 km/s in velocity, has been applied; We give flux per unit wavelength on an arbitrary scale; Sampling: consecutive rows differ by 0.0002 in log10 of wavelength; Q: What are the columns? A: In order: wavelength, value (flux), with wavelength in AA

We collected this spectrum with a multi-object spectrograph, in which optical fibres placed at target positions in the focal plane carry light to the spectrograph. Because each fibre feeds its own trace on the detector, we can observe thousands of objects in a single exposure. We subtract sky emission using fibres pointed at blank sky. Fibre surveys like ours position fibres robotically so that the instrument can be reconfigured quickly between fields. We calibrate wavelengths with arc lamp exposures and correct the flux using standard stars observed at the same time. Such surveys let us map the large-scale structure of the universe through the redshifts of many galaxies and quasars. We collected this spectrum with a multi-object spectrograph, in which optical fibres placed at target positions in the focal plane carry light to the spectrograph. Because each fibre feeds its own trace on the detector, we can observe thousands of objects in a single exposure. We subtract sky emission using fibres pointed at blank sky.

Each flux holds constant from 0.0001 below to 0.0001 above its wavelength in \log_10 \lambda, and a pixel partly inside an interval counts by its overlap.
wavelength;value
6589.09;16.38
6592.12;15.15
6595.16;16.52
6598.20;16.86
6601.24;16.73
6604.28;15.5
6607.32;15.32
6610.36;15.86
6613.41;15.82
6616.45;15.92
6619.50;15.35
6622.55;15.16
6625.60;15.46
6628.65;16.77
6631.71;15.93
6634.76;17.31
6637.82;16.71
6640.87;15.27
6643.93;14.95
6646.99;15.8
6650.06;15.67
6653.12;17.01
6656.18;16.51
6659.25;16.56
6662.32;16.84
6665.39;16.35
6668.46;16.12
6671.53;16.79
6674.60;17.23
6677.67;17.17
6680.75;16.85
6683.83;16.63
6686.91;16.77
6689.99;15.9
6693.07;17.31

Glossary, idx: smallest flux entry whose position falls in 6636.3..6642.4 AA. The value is 15.27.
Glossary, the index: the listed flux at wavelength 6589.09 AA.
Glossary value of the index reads 16.38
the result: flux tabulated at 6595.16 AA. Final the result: 16.52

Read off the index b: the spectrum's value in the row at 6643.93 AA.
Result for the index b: 14.95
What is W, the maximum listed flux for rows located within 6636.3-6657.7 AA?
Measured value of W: 17.01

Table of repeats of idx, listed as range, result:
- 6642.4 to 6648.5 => 14.95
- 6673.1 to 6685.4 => 16.63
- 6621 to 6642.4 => 15.16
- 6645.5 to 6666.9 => 15.67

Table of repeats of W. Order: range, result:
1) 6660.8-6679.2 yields 17.23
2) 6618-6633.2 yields 16.77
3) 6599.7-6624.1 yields 16.73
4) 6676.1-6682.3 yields 17.17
